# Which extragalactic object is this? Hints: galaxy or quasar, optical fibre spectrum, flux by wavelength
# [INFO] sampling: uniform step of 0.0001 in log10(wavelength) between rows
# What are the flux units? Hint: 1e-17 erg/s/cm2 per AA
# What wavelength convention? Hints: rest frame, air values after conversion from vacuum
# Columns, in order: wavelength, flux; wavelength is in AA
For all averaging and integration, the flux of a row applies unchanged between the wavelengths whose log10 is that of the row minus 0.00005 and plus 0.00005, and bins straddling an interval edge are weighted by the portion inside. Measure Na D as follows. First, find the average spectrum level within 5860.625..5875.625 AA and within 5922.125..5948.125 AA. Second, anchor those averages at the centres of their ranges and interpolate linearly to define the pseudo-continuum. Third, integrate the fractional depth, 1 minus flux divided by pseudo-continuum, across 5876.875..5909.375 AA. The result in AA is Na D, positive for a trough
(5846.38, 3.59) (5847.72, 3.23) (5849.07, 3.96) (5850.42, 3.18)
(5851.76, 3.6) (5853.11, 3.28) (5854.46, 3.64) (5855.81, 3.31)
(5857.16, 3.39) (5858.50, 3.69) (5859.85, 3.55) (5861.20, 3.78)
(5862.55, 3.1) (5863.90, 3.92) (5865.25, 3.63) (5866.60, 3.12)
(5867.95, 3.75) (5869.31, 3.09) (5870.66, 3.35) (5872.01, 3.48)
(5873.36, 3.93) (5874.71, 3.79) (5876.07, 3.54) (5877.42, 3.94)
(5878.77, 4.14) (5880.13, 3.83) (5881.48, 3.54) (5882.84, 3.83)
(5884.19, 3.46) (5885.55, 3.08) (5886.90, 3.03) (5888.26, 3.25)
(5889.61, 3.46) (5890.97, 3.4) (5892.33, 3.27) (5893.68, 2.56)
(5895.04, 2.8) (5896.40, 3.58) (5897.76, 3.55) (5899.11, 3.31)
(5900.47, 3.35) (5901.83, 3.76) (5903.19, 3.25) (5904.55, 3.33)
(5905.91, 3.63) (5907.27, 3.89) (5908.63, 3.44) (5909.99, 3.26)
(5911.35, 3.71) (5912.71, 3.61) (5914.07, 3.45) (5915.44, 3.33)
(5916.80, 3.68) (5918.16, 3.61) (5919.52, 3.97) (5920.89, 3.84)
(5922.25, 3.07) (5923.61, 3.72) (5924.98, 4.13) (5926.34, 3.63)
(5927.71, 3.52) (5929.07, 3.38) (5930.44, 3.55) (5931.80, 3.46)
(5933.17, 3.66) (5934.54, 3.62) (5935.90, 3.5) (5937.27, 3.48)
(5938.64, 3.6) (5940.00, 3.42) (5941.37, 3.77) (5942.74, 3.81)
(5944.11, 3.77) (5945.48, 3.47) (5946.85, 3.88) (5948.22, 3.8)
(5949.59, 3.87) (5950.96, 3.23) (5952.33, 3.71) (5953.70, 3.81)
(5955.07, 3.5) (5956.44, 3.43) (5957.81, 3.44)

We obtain 1.1 AA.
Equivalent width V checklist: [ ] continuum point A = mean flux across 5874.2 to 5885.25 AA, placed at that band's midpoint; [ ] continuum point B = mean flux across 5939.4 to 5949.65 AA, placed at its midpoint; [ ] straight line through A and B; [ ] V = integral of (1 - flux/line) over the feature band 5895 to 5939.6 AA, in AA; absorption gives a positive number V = 2.1 AA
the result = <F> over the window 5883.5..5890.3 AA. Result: 3.26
